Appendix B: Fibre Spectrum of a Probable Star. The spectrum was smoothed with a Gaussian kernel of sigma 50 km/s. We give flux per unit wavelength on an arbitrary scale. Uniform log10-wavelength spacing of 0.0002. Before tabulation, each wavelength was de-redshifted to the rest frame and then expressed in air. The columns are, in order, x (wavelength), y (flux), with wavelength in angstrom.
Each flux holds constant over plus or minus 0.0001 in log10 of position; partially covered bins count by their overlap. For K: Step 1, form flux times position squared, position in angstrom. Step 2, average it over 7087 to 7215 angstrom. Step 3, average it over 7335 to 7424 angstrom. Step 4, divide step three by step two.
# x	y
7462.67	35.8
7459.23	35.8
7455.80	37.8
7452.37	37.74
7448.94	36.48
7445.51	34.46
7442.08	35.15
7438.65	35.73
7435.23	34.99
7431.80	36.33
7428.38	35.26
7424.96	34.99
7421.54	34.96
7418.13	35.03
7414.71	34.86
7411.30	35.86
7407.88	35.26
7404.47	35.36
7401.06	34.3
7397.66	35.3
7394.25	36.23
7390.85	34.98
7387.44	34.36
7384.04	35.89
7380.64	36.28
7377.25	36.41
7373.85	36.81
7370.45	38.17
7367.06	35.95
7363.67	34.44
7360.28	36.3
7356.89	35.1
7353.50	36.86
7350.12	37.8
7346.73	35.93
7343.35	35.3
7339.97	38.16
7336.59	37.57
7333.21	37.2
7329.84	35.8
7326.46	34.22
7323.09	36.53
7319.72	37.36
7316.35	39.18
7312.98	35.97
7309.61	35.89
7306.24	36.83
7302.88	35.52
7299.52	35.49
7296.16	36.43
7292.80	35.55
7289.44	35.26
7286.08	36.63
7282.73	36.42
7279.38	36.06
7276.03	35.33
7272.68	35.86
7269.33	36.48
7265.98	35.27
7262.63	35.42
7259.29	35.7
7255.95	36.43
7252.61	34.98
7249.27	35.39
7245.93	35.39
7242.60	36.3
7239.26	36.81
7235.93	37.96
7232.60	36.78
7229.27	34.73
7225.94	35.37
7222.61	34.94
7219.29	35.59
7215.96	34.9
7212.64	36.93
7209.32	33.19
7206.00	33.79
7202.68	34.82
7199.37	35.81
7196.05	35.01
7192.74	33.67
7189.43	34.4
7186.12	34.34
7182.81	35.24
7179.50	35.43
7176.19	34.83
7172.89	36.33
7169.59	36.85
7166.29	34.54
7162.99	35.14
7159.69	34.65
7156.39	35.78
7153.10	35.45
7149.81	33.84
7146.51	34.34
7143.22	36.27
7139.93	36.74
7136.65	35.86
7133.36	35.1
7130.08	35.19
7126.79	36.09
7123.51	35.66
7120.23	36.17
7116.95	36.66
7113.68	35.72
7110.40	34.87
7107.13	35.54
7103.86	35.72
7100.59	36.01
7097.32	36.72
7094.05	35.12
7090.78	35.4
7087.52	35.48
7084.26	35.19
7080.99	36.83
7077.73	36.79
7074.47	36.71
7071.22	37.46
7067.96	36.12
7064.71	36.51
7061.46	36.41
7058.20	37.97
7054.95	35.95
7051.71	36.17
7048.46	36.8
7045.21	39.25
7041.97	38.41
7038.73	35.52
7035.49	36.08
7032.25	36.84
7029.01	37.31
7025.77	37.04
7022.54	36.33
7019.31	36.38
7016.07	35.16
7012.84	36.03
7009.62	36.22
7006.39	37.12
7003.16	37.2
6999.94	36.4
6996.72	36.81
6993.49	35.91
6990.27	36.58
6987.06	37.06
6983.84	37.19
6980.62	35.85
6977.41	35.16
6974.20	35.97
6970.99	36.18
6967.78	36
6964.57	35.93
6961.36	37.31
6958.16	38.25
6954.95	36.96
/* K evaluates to 1.08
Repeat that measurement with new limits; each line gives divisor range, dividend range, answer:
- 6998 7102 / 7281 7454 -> 1.08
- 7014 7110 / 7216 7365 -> 1.06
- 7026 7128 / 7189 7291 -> 1.02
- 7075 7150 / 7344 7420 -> 1.08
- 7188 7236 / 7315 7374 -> 1.08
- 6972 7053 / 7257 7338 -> 1.07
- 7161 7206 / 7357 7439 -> 1.08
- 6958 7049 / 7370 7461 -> 1.09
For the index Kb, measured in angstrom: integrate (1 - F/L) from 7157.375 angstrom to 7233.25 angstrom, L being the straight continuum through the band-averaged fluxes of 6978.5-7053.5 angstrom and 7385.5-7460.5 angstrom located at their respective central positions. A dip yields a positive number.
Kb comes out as 2.3 angstrom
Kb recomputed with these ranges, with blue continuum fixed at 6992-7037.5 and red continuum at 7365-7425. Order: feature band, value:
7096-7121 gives 0.2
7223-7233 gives 0.2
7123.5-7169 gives 1.0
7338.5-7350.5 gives -0.3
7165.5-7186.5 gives 0.4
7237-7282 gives 0.1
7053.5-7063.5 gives -0.1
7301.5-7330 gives -0.5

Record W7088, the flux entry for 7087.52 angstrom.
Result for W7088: 35.48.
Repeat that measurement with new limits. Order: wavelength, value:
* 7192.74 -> 33.67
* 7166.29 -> 34.54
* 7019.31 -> 36.38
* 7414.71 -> 34.86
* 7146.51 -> 34.34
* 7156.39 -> 35.78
